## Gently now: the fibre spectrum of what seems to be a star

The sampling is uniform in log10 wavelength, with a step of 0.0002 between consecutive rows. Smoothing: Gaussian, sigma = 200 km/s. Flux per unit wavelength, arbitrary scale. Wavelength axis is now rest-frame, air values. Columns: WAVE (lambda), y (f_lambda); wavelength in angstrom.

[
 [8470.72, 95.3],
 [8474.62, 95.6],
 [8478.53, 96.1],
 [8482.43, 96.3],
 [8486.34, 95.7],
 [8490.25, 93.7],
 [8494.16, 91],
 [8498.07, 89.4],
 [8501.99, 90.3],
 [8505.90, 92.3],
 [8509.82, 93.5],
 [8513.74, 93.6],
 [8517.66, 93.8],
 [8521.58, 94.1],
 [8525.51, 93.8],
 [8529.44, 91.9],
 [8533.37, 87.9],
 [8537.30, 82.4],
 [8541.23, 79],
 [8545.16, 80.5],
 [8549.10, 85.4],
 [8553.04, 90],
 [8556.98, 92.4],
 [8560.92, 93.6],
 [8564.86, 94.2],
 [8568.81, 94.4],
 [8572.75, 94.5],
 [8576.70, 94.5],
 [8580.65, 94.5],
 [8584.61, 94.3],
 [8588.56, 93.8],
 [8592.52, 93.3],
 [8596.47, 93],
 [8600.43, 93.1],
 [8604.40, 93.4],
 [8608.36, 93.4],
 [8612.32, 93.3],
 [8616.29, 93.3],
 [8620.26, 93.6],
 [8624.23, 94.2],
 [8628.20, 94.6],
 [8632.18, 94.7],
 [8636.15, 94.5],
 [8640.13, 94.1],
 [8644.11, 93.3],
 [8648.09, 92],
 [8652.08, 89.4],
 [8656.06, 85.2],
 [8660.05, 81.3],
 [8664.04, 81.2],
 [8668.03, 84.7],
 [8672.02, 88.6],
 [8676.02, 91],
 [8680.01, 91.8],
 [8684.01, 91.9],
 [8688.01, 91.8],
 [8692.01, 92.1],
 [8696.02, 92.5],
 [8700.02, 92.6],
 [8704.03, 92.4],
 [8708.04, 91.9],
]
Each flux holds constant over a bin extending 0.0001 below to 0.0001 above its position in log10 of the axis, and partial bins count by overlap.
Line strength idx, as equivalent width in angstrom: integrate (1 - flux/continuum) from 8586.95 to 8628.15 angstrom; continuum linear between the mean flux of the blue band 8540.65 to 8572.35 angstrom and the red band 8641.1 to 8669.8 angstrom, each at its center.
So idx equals -2.5 angstrom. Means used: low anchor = 89.4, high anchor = 87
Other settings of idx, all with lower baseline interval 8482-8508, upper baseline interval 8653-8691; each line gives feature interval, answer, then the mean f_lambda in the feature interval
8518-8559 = 1.5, 88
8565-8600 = -1.5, 94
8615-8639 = -1.4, 94.2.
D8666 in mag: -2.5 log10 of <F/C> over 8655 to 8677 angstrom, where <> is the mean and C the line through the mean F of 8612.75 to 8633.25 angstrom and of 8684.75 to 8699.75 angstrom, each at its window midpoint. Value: 0.10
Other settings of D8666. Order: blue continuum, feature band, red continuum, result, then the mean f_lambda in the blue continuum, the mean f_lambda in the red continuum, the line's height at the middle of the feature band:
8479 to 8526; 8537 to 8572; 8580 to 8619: 0.06 mag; 93.2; 93.5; 93.4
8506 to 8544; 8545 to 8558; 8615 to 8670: 0.03 mag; 89.9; 90.4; 90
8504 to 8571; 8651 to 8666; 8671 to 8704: 0.09 mag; 90.2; 91.7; 91.4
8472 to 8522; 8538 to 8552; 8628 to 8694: 0.13 mag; 93.5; 90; 92.5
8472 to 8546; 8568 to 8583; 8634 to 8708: -0.04 mag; 91.3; 90.1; 90.8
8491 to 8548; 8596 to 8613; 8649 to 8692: -0.05 mag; 89.6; 88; 88.7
